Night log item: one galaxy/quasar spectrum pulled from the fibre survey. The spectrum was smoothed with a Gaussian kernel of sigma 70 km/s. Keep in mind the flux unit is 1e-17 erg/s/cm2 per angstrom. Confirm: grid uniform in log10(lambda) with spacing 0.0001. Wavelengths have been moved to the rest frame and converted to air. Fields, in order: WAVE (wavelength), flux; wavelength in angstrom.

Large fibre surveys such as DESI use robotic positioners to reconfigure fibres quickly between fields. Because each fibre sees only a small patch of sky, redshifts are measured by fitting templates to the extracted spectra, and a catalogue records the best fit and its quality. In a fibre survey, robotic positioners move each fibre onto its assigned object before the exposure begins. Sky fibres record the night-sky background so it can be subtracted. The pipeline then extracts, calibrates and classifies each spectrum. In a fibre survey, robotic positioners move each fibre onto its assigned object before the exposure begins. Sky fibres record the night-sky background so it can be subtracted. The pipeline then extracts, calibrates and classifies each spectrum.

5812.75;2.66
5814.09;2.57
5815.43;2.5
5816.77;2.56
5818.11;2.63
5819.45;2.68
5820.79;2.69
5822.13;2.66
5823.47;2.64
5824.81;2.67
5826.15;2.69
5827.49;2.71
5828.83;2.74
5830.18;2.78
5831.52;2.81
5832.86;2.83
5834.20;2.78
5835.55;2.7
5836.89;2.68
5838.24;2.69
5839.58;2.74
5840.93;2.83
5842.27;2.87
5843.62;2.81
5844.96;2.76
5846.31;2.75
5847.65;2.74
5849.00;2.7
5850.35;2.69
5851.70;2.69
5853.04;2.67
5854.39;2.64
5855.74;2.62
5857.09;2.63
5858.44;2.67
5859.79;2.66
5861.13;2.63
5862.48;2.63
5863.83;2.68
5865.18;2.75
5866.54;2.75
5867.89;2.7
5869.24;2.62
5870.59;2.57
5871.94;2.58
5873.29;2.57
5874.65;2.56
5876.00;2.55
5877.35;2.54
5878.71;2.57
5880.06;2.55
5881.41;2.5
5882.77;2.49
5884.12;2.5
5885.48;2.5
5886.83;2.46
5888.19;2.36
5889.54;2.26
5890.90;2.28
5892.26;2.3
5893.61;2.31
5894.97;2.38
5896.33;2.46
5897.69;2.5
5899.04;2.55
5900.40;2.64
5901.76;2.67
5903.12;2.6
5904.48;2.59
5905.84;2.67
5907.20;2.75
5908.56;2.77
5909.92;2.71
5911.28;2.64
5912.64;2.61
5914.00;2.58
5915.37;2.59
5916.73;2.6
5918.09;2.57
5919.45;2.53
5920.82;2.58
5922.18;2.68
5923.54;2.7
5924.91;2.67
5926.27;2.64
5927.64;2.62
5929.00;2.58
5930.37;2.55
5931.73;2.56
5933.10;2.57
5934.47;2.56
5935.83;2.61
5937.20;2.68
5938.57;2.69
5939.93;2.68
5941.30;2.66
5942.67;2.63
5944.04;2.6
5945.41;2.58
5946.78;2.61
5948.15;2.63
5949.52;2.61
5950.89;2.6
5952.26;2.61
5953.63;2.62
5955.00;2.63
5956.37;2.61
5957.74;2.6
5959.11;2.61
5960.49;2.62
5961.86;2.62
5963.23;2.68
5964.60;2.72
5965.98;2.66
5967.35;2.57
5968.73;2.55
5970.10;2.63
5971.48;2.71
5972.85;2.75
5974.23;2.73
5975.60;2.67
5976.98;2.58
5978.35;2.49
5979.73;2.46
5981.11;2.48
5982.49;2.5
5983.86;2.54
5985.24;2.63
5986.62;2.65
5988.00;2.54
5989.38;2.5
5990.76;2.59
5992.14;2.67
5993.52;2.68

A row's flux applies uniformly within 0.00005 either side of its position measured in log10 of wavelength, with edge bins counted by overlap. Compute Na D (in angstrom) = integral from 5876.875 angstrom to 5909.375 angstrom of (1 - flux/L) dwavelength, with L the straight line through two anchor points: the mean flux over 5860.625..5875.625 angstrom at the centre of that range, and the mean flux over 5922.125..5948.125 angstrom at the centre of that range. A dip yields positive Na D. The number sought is 1.5 angstrom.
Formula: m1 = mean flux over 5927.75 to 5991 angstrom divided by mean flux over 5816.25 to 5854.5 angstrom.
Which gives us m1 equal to 0.96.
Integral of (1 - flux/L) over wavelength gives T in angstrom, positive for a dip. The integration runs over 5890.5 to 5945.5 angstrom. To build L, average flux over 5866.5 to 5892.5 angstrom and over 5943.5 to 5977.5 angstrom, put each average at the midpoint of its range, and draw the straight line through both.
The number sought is -0.50 angstrom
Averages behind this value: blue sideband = 2.51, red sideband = 2.63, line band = 2.59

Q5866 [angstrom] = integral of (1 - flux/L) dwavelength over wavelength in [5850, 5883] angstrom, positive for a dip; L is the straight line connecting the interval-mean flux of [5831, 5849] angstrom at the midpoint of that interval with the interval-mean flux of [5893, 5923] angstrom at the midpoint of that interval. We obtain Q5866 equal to 0.9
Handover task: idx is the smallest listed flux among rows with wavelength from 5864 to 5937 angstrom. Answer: 2.26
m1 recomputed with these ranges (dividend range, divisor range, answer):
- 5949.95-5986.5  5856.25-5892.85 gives 1.02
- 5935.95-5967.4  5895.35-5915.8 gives 1.01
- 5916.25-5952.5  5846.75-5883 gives 0.99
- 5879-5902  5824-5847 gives 0.89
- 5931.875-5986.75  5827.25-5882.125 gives 0.98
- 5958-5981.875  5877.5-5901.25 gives 1.07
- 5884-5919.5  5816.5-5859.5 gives 0.93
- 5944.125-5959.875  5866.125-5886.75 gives 1.02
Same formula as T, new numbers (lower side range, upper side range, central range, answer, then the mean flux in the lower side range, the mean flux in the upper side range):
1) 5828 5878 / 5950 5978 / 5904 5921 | 0.20 angstrom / 2.69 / 2.64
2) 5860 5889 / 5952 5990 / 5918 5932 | -0.10 angstrom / 2.57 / 2.61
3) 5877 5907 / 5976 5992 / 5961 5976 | -0.74 angstrom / 2.49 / 2.55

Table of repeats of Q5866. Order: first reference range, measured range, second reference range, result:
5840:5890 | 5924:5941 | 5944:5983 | -0.02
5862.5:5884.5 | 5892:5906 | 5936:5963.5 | 0.48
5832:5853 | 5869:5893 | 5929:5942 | 1.88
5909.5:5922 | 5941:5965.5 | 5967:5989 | -0.27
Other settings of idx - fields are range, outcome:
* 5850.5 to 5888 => 2.46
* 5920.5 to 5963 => 2.55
